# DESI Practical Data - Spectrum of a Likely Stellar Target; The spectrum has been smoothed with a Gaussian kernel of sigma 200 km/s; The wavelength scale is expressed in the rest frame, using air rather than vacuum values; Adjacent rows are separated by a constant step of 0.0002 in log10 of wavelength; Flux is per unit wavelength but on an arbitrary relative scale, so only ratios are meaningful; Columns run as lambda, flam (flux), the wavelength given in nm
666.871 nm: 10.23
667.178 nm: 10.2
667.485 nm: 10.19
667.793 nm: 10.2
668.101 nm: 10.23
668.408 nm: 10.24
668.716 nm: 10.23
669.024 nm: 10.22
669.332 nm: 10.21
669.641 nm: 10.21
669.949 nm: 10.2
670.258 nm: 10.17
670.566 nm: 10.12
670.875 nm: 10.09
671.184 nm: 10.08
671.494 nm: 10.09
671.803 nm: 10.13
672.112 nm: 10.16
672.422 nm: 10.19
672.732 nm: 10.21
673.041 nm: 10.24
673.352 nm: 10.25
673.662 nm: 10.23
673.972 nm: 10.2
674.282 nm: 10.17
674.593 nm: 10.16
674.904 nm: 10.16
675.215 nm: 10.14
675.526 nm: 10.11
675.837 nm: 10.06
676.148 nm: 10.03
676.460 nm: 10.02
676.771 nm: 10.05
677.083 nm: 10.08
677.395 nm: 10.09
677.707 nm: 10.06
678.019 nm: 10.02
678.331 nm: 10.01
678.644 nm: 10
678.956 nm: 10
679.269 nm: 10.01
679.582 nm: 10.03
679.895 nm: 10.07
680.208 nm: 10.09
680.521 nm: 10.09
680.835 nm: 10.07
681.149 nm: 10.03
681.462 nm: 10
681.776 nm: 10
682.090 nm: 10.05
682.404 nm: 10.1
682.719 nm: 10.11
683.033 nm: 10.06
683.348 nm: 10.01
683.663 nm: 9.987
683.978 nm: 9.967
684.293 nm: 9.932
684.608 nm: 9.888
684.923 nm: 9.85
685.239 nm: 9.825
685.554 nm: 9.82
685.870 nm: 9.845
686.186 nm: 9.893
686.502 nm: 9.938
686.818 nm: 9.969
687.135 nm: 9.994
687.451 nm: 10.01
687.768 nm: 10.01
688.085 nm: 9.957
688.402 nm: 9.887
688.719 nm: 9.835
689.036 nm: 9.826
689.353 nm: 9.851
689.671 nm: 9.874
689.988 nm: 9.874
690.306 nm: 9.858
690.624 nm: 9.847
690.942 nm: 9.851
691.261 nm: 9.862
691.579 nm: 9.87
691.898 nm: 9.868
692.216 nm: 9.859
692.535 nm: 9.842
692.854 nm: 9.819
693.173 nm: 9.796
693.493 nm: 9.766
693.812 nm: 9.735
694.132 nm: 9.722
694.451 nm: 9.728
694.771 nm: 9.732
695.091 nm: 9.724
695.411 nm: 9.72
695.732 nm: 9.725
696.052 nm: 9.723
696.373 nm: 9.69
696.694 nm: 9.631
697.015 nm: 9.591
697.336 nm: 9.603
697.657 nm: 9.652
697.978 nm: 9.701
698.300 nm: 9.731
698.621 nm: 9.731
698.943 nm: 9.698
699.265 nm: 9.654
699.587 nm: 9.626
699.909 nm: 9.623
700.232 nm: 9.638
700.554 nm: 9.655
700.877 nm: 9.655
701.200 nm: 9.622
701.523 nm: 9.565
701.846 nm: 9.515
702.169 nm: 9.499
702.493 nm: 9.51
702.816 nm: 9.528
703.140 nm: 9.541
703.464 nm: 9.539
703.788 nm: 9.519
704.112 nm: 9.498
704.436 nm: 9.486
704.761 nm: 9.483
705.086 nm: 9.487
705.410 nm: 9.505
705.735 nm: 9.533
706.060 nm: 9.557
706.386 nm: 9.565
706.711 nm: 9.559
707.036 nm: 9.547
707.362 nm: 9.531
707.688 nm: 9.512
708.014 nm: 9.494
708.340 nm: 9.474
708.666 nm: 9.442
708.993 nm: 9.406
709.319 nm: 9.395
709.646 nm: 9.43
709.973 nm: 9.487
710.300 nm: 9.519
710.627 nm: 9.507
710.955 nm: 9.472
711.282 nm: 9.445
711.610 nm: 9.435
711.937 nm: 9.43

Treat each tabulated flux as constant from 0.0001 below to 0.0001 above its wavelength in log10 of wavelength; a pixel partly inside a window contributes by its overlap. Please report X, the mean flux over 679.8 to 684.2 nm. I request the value 10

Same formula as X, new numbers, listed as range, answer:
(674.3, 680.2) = 10.1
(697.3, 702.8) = 9.63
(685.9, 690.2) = 9.91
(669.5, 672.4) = 10.1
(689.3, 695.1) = 9.82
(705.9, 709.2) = 9.51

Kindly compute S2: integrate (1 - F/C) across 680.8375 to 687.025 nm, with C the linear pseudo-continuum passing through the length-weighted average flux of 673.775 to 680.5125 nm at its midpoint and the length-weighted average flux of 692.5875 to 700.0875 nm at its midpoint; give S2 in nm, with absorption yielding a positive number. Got -0.01 nm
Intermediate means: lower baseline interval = 10.1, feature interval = 9.96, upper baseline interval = 9.7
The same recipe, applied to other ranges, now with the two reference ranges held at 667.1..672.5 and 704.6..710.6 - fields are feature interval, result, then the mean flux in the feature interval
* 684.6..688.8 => -0.02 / 9.91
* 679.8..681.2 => -0.01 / 10.1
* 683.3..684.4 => -0.01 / 9.97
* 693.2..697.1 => 0.00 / 9.71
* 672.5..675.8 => -0.03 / 10.2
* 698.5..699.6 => 0.00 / 9.68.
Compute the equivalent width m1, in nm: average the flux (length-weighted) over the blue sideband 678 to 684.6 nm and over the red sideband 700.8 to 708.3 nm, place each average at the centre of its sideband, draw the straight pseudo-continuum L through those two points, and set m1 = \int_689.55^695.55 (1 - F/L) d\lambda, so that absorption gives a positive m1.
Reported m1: -0.01 nm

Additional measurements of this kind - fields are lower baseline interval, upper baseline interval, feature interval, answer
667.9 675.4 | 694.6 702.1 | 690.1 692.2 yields -0.013 nm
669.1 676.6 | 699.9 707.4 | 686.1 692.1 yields -0.040 nm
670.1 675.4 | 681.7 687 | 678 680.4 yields 0.004 nm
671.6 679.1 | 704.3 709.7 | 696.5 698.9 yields 0.003 nm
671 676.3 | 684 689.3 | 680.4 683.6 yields -0.018 nm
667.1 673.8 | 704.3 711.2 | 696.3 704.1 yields 0.019 nm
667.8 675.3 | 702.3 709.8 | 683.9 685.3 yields 0.004 nm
